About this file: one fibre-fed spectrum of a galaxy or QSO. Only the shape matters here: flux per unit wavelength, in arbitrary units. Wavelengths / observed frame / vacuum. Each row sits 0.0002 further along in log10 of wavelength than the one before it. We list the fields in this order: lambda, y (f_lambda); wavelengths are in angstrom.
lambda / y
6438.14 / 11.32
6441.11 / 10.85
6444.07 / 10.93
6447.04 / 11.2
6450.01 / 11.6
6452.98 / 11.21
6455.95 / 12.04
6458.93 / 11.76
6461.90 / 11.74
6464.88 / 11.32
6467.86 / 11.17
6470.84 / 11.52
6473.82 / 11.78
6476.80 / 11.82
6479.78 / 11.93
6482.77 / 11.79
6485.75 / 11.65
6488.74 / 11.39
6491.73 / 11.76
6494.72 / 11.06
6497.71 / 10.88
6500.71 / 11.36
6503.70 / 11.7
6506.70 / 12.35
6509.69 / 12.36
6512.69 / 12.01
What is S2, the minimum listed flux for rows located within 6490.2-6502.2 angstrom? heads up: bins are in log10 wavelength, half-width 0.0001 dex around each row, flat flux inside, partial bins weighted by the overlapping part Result 10.88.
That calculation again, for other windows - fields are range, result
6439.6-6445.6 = 10.85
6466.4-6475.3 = 11.17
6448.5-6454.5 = 11.21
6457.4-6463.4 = 11.74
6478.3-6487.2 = 11.65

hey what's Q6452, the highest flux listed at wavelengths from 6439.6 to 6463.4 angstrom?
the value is 12.04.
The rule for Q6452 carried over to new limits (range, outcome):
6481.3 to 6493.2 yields 11.79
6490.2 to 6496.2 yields 11.76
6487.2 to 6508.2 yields 12.35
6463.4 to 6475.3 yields 11.78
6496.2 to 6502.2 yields 11.36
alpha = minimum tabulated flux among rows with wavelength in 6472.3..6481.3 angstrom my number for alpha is 11.78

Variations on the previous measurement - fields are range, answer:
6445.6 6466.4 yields 11.2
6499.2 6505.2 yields 11.36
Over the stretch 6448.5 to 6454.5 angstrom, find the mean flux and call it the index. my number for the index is 11.4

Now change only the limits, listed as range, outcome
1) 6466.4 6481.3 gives 11.6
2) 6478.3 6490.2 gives 11.7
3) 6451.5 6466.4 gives 11.6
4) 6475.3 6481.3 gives 11.9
